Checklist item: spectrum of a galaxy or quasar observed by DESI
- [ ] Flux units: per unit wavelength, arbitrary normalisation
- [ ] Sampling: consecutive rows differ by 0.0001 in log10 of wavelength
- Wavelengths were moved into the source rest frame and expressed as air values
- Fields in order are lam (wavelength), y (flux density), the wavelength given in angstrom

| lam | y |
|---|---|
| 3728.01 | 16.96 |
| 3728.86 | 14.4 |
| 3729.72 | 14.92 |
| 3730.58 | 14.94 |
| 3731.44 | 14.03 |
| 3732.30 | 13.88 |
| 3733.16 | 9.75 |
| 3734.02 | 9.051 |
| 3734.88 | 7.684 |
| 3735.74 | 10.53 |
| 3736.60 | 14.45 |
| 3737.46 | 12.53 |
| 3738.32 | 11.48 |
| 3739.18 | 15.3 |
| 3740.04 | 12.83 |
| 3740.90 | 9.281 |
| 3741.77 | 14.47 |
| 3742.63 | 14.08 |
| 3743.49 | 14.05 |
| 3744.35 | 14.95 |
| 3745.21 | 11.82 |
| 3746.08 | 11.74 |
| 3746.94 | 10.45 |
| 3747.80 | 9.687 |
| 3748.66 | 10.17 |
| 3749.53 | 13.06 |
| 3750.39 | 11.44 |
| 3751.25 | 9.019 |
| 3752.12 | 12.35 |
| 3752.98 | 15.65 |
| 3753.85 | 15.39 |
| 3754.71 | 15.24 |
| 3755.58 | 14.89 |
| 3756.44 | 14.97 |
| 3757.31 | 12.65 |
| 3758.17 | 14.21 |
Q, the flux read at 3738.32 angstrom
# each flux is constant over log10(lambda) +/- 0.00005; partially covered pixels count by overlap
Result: 11.48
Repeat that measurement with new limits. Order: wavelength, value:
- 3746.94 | 10.45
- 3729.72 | 14.92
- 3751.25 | 9.019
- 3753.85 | 15.39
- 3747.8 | 9.687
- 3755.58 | 14.89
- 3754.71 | 15.24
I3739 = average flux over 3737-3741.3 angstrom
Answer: 12.3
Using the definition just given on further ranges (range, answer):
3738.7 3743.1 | 13.2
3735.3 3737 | 12.4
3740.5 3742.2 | 11.9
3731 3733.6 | 12.5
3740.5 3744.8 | 13.4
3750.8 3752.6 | 10.8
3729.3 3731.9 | 14.6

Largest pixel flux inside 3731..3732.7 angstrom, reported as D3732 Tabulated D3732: 14.03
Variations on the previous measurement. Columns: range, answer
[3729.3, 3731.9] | 14.94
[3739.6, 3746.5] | 14.95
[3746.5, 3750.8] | 13.06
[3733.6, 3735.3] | 9.051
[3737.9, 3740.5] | 15.3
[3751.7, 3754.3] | 15.65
